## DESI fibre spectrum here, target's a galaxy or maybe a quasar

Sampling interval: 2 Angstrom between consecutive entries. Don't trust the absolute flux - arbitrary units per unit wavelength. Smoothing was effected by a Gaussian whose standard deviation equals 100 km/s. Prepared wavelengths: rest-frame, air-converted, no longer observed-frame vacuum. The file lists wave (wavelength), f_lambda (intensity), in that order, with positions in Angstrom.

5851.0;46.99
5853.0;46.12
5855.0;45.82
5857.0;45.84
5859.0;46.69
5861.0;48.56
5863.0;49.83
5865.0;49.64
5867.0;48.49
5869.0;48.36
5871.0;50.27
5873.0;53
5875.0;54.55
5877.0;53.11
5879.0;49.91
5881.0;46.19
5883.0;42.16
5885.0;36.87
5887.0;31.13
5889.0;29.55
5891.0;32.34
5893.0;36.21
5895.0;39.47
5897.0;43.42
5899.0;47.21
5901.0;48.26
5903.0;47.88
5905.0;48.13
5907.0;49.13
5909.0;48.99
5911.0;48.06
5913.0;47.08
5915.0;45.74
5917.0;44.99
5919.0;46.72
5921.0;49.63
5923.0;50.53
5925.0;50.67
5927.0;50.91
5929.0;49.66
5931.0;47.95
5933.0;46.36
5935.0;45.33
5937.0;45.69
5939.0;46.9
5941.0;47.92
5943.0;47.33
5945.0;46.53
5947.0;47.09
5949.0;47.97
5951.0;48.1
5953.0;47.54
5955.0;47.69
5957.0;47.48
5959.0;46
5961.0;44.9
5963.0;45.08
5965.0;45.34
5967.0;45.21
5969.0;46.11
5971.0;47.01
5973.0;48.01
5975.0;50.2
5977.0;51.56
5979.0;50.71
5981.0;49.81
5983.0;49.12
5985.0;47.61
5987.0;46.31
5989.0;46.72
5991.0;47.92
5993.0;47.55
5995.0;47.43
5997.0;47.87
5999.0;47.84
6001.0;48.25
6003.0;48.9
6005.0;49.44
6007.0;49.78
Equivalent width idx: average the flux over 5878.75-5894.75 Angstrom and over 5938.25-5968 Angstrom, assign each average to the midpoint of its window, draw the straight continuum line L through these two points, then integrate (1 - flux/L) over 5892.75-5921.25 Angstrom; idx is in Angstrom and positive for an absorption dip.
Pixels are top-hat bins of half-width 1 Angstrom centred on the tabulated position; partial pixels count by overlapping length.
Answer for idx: -4.1 Angstrom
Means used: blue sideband 37.6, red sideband 46.7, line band 46.2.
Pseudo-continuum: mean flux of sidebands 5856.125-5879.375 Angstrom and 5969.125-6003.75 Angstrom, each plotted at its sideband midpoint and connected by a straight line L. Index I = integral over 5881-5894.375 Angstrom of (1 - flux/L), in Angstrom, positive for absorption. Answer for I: 3.8 Angstrom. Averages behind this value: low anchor 49.9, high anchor 48.3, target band 35.7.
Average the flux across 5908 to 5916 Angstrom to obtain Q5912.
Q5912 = 47.5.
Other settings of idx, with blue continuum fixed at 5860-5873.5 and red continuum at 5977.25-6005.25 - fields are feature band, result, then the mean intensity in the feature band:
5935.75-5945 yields 0.4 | 46.9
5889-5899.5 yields 2.3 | 38.4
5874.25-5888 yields 1.3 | 44.7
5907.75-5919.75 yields 0.5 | 47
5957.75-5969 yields 0.7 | 45.4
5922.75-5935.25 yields 0.0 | 48.9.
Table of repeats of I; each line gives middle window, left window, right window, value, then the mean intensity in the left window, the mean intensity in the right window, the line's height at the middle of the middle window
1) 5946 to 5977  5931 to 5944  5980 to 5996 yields 0.1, 46.7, 47.8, 47.2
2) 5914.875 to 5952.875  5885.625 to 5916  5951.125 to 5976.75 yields -2.4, 42.8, 46.9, 44.9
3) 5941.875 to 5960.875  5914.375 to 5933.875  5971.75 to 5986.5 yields 0.7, 48.4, 49.4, 48.9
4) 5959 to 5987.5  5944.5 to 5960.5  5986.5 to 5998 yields -0.2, 47.2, 47.3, 47.3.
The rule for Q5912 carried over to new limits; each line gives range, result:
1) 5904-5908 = 48.6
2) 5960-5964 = 45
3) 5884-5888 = 34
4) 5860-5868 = 49.1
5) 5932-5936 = 45.8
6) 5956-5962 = 46.1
